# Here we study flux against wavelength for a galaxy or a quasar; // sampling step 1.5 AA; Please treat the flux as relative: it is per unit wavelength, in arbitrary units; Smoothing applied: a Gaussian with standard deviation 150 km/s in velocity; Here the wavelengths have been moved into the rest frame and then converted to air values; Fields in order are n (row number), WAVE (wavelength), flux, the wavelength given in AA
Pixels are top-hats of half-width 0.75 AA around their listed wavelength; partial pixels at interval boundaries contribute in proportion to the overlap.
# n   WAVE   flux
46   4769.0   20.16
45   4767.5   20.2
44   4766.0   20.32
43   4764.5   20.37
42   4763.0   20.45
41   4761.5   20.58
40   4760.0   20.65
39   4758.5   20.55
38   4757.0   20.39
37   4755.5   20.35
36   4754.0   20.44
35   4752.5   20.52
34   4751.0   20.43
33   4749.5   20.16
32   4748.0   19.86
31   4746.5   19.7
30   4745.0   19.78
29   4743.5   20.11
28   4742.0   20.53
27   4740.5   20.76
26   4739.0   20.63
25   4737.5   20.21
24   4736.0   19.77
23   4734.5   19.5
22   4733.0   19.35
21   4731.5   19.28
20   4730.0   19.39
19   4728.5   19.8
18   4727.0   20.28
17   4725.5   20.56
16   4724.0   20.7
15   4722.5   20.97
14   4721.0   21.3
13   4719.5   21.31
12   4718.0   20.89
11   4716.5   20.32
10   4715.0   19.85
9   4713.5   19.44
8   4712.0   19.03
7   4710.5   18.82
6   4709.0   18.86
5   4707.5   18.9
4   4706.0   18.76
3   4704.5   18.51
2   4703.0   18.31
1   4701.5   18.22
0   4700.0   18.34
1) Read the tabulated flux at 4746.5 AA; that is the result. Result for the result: 19.7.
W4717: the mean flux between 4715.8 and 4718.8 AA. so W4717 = 20.6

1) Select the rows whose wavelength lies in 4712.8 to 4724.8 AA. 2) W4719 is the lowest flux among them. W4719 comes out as 19.44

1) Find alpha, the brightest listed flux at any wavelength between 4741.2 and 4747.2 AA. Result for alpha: 20.53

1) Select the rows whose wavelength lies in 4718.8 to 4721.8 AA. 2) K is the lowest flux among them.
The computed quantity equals 21.3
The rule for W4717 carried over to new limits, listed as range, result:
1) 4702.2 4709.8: 18.7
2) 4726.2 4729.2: 20.1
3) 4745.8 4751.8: 20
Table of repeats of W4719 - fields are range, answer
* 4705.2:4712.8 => 18.76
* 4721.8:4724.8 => 20.7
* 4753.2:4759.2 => 20.35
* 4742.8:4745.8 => 19.78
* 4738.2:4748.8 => 19.7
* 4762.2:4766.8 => 20.32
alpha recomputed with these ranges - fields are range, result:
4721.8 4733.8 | 20.97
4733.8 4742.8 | 20.76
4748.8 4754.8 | 20.52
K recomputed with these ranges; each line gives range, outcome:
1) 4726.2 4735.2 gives 19.28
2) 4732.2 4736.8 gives 19.35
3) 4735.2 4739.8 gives 19.77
